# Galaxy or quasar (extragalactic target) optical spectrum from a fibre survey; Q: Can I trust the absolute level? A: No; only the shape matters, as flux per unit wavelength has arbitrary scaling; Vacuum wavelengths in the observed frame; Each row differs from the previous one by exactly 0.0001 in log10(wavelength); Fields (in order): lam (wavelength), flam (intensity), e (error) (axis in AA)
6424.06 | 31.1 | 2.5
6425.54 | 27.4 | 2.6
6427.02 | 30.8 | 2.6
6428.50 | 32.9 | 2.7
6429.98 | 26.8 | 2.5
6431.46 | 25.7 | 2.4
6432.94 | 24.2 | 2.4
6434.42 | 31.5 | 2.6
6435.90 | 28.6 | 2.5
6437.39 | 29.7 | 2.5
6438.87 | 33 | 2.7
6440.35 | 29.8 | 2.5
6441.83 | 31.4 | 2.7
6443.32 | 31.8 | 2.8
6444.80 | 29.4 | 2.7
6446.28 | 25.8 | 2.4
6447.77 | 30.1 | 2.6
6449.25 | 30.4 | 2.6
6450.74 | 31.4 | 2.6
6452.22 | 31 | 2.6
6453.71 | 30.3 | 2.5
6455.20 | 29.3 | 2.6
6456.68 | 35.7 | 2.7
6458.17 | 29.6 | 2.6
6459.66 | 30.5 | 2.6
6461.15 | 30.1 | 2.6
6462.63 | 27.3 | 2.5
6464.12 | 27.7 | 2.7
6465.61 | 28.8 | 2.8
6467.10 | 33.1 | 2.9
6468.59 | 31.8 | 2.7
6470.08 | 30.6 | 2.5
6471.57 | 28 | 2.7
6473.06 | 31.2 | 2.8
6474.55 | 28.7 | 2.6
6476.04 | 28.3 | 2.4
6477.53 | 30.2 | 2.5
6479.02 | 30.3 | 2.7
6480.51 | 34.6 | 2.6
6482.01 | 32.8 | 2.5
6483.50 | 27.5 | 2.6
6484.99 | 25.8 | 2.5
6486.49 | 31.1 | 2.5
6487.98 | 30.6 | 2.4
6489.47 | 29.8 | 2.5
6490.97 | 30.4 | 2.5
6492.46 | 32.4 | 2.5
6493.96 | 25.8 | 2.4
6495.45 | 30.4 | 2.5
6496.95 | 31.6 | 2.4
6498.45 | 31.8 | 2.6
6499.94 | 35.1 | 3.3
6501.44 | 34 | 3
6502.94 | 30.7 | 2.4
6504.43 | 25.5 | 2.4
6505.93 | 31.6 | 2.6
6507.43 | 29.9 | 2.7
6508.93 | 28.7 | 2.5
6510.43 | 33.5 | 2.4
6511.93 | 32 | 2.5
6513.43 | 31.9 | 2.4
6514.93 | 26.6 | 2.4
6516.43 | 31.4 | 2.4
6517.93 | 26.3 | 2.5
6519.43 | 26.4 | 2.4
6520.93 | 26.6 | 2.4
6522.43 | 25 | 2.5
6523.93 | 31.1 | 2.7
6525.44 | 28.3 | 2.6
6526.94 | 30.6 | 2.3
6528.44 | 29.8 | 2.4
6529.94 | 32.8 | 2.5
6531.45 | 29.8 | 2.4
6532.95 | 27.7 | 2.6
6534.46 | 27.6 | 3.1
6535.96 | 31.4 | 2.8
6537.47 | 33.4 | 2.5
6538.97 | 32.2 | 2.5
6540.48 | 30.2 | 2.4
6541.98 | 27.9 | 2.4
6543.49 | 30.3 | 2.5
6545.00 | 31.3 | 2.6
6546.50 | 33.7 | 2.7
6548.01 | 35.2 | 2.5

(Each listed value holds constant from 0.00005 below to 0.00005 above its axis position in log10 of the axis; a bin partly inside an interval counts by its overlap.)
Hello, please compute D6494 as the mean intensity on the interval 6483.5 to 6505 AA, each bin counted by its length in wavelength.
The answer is 30.3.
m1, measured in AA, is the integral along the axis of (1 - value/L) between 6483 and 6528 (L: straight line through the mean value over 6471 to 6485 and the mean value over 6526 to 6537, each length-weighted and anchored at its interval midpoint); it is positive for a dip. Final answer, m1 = 0.4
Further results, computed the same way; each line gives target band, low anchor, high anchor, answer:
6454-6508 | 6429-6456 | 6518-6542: -1.64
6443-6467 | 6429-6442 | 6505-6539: -0.73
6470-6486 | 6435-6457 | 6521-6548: 0.29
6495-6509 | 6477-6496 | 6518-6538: -0.61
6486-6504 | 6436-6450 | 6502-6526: -1.02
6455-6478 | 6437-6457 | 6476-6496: 0.19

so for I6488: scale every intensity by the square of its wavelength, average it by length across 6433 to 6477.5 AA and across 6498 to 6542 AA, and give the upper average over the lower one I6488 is 1.02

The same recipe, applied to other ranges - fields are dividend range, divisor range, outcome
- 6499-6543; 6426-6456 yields 1.03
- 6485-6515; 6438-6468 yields 1.02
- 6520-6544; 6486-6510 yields 0.98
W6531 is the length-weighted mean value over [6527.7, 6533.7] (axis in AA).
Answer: 30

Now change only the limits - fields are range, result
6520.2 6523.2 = 25.9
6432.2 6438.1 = 28.5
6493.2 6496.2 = 28.1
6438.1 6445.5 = 31.1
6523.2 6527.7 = 30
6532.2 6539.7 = 30.5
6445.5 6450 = 28.8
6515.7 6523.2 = 27.2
